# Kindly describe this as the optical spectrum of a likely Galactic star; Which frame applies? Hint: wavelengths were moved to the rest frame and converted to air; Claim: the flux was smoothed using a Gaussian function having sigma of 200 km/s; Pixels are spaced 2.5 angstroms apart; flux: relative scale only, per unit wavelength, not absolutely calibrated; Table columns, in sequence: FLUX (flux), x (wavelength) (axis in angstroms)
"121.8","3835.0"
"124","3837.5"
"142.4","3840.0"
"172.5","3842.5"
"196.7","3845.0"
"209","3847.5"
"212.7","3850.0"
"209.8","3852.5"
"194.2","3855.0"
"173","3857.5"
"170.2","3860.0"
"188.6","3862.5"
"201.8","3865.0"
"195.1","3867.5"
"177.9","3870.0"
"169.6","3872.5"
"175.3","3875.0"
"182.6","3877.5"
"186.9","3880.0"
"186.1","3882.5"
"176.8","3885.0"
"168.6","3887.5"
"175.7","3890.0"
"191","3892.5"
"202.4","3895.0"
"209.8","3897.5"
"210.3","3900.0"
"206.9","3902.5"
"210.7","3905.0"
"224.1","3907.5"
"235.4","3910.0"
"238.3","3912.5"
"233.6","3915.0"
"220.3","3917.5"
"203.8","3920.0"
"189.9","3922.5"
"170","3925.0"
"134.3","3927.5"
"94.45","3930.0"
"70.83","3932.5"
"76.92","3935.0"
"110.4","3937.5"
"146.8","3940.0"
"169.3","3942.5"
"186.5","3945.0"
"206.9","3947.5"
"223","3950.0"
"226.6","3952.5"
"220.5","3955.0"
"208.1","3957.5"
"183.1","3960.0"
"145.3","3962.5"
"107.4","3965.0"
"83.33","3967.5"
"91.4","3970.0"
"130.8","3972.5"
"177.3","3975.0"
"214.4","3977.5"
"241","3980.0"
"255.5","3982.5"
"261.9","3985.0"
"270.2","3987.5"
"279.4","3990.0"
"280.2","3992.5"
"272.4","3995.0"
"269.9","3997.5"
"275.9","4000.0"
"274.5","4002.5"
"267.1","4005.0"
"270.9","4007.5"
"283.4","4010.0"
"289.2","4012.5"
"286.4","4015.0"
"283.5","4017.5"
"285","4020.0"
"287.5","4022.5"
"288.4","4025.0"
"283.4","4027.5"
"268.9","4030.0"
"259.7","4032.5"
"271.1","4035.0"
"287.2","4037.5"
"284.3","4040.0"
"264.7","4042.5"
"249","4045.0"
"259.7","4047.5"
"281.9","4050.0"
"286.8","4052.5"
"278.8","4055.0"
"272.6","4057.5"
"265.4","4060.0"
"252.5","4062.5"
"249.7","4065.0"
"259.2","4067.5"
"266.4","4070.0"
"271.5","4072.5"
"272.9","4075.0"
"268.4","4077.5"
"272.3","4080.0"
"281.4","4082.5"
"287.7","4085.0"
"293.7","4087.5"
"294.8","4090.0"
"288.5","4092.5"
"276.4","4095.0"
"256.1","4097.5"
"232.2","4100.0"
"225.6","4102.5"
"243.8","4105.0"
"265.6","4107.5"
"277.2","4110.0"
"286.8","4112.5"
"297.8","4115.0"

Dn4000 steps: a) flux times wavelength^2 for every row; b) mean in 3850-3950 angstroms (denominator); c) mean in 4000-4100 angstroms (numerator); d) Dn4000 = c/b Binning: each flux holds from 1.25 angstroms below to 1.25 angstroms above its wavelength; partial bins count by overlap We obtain 1.6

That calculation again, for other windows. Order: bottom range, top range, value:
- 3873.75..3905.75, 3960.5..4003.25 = 1.17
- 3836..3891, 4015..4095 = 1.67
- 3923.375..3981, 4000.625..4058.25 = 1.83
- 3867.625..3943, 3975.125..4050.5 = 1.60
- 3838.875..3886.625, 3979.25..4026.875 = 1.60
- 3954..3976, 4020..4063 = 1.92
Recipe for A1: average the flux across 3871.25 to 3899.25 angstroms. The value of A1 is 185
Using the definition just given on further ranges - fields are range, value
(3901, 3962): 183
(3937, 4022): 221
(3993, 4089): 274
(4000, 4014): 277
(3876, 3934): 187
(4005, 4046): 278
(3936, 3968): 172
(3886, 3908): 199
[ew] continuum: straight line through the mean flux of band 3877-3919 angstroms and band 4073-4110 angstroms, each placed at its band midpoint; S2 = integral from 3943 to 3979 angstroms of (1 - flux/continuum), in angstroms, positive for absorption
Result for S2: 8.4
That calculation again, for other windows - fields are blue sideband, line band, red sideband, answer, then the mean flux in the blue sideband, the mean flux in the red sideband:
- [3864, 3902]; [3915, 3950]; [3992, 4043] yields 9.9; 188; 278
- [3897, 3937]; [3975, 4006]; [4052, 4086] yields -4.9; 181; 270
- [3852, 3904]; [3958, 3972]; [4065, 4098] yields 6.1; 188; 276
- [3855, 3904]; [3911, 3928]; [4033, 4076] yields 0.3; 187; 269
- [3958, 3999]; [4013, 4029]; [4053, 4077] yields -3.5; 204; 266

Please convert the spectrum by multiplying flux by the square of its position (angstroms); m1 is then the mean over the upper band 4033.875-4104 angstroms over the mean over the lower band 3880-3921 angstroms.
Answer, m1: 1.4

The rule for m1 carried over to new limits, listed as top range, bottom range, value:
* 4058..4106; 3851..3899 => 1.59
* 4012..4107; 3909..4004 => 1.47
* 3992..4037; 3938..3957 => 1.48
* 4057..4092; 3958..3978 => 2.03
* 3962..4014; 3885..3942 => 1.33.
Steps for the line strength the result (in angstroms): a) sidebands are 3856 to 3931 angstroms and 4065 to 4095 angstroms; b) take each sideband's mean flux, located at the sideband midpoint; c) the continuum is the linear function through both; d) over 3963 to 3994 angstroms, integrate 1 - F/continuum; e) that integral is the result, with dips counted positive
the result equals 4.3 angstroms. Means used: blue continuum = 190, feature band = 199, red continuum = 277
